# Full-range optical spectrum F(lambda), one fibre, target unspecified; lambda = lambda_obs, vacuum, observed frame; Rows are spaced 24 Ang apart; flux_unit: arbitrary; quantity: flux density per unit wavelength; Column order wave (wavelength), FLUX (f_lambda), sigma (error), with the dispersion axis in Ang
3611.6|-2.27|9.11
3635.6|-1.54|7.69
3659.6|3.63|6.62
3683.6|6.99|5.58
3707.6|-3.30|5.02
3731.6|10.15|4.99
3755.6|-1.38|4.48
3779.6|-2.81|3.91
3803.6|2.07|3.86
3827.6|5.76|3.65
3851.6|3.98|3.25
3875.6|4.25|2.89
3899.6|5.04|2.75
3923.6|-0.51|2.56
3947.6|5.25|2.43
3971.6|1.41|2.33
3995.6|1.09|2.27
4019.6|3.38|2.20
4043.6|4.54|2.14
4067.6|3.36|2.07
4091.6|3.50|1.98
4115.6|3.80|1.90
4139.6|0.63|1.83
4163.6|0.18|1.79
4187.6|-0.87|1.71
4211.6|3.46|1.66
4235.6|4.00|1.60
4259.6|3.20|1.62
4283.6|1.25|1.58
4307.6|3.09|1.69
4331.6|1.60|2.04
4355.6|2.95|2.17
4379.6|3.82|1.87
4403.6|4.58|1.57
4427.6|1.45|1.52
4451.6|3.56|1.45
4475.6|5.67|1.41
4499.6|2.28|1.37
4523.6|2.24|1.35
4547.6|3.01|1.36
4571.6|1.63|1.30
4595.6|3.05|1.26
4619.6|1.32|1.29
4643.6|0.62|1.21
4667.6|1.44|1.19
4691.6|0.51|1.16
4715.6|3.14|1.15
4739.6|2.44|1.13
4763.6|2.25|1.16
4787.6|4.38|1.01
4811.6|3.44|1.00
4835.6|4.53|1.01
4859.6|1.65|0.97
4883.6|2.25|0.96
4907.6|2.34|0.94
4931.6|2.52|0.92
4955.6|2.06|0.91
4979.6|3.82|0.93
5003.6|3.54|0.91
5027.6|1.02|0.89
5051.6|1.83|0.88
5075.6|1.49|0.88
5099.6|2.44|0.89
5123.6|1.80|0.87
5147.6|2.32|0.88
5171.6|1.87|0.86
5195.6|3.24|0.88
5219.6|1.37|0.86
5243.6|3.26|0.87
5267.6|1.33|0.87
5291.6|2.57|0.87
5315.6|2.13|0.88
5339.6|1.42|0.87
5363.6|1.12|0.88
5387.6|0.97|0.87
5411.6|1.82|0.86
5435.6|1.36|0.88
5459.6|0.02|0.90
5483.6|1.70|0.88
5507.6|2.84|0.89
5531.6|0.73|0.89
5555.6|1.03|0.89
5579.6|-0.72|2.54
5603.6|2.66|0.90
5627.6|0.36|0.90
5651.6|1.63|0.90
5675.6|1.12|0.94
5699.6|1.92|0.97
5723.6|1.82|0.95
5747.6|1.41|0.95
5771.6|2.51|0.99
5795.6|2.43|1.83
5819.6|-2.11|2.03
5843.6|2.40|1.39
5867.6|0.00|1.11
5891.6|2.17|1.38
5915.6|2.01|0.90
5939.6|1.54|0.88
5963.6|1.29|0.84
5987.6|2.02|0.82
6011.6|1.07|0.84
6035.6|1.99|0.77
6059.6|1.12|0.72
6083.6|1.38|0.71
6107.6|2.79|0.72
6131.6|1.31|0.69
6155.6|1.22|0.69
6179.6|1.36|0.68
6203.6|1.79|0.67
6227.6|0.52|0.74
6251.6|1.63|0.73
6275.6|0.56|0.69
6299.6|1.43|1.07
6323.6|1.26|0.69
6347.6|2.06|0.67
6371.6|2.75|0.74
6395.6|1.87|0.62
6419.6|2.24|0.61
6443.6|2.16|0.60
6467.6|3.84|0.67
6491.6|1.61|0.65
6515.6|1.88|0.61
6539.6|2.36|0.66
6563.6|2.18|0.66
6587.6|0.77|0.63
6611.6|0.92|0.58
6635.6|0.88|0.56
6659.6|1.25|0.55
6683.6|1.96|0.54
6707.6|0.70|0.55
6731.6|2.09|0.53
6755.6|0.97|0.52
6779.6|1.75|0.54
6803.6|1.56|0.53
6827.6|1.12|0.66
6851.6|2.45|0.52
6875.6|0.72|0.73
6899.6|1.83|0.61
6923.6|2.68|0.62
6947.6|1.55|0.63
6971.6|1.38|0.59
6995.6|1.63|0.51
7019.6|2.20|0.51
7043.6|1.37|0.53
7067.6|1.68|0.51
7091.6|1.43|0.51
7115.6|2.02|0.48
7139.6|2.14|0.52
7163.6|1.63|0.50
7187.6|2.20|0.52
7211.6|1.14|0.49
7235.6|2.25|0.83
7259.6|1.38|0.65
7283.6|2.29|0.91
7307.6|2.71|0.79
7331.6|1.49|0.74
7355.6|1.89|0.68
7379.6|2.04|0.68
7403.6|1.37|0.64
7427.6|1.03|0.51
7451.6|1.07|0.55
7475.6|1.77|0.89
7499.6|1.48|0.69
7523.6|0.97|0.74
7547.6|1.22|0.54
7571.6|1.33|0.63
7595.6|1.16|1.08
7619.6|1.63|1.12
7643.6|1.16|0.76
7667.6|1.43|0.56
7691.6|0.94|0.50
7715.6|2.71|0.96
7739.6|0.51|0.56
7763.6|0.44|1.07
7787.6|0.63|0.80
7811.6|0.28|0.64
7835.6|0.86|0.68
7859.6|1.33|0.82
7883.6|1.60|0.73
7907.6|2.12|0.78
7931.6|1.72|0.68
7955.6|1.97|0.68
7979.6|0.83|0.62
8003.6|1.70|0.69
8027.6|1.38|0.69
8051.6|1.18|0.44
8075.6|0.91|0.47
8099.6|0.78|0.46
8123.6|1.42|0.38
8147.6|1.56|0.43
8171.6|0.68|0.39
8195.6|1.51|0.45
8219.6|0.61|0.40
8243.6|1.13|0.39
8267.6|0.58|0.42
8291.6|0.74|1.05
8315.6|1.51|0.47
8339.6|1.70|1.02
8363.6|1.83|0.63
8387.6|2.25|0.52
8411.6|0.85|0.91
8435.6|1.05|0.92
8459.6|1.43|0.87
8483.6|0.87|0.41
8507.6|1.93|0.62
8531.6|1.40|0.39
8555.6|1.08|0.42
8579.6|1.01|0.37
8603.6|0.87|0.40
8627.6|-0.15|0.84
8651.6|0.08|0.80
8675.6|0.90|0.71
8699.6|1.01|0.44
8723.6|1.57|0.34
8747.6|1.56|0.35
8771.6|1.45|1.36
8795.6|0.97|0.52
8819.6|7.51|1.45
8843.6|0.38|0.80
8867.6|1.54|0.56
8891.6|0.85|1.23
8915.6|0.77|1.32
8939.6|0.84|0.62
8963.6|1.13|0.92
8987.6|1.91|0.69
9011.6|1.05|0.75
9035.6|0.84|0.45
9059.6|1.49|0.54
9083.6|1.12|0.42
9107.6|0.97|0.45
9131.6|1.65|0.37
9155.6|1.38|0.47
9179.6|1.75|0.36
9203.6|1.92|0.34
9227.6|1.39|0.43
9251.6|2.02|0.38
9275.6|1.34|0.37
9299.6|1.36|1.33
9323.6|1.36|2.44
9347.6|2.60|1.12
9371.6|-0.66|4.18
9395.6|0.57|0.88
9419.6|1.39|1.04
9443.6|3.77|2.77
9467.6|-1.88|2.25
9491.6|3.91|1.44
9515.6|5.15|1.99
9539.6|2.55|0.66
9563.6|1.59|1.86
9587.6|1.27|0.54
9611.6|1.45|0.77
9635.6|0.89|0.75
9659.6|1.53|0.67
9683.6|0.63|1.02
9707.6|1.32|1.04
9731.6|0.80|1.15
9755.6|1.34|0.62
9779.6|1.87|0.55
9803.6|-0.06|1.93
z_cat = 1.37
